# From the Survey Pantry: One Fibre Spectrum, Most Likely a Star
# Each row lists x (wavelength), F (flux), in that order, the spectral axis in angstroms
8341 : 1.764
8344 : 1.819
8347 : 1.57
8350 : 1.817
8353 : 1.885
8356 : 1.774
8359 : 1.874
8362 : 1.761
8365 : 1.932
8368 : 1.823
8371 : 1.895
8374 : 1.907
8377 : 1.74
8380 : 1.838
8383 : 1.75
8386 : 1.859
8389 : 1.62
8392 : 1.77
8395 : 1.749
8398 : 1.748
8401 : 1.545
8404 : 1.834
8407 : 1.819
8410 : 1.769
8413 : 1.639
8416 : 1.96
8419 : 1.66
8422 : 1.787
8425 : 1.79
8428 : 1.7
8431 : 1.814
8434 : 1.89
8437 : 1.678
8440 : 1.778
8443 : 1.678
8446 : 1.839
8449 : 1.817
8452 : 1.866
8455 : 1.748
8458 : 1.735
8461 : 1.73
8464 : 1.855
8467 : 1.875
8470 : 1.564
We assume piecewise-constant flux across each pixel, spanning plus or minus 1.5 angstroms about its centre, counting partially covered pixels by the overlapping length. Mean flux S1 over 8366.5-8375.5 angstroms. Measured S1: 1.88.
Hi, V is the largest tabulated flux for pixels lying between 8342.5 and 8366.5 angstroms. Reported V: 1.932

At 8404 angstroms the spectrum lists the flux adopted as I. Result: 1.834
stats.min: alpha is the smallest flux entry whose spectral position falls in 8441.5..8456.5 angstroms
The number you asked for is 1.678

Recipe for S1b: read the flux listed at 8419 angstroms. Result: 1.66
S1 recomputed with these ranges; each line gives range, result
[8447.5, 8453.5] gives 1.84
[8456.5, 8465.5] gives 1.77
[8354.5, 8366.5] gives 1.84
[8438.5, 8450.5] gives 1.78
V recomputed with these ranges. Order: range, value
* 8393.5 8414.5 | 1.834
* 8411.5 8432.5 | 1.96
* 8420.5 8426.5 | 1.79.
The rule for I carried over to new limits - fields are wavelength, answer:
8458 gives 1.735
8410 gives 1.769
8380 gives 1.838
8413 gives 1.639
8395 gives 1.749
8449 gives 1.817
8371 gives 1.895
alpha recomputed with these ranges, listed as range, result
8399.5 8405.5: 1.545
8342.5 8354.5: 1.57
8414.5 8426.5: 1.66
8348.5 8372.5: 1.761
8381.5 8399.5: 1.62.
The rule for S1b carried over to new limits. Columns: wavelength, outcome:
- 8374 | 1.907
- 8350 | 1.817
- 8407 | 1.819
